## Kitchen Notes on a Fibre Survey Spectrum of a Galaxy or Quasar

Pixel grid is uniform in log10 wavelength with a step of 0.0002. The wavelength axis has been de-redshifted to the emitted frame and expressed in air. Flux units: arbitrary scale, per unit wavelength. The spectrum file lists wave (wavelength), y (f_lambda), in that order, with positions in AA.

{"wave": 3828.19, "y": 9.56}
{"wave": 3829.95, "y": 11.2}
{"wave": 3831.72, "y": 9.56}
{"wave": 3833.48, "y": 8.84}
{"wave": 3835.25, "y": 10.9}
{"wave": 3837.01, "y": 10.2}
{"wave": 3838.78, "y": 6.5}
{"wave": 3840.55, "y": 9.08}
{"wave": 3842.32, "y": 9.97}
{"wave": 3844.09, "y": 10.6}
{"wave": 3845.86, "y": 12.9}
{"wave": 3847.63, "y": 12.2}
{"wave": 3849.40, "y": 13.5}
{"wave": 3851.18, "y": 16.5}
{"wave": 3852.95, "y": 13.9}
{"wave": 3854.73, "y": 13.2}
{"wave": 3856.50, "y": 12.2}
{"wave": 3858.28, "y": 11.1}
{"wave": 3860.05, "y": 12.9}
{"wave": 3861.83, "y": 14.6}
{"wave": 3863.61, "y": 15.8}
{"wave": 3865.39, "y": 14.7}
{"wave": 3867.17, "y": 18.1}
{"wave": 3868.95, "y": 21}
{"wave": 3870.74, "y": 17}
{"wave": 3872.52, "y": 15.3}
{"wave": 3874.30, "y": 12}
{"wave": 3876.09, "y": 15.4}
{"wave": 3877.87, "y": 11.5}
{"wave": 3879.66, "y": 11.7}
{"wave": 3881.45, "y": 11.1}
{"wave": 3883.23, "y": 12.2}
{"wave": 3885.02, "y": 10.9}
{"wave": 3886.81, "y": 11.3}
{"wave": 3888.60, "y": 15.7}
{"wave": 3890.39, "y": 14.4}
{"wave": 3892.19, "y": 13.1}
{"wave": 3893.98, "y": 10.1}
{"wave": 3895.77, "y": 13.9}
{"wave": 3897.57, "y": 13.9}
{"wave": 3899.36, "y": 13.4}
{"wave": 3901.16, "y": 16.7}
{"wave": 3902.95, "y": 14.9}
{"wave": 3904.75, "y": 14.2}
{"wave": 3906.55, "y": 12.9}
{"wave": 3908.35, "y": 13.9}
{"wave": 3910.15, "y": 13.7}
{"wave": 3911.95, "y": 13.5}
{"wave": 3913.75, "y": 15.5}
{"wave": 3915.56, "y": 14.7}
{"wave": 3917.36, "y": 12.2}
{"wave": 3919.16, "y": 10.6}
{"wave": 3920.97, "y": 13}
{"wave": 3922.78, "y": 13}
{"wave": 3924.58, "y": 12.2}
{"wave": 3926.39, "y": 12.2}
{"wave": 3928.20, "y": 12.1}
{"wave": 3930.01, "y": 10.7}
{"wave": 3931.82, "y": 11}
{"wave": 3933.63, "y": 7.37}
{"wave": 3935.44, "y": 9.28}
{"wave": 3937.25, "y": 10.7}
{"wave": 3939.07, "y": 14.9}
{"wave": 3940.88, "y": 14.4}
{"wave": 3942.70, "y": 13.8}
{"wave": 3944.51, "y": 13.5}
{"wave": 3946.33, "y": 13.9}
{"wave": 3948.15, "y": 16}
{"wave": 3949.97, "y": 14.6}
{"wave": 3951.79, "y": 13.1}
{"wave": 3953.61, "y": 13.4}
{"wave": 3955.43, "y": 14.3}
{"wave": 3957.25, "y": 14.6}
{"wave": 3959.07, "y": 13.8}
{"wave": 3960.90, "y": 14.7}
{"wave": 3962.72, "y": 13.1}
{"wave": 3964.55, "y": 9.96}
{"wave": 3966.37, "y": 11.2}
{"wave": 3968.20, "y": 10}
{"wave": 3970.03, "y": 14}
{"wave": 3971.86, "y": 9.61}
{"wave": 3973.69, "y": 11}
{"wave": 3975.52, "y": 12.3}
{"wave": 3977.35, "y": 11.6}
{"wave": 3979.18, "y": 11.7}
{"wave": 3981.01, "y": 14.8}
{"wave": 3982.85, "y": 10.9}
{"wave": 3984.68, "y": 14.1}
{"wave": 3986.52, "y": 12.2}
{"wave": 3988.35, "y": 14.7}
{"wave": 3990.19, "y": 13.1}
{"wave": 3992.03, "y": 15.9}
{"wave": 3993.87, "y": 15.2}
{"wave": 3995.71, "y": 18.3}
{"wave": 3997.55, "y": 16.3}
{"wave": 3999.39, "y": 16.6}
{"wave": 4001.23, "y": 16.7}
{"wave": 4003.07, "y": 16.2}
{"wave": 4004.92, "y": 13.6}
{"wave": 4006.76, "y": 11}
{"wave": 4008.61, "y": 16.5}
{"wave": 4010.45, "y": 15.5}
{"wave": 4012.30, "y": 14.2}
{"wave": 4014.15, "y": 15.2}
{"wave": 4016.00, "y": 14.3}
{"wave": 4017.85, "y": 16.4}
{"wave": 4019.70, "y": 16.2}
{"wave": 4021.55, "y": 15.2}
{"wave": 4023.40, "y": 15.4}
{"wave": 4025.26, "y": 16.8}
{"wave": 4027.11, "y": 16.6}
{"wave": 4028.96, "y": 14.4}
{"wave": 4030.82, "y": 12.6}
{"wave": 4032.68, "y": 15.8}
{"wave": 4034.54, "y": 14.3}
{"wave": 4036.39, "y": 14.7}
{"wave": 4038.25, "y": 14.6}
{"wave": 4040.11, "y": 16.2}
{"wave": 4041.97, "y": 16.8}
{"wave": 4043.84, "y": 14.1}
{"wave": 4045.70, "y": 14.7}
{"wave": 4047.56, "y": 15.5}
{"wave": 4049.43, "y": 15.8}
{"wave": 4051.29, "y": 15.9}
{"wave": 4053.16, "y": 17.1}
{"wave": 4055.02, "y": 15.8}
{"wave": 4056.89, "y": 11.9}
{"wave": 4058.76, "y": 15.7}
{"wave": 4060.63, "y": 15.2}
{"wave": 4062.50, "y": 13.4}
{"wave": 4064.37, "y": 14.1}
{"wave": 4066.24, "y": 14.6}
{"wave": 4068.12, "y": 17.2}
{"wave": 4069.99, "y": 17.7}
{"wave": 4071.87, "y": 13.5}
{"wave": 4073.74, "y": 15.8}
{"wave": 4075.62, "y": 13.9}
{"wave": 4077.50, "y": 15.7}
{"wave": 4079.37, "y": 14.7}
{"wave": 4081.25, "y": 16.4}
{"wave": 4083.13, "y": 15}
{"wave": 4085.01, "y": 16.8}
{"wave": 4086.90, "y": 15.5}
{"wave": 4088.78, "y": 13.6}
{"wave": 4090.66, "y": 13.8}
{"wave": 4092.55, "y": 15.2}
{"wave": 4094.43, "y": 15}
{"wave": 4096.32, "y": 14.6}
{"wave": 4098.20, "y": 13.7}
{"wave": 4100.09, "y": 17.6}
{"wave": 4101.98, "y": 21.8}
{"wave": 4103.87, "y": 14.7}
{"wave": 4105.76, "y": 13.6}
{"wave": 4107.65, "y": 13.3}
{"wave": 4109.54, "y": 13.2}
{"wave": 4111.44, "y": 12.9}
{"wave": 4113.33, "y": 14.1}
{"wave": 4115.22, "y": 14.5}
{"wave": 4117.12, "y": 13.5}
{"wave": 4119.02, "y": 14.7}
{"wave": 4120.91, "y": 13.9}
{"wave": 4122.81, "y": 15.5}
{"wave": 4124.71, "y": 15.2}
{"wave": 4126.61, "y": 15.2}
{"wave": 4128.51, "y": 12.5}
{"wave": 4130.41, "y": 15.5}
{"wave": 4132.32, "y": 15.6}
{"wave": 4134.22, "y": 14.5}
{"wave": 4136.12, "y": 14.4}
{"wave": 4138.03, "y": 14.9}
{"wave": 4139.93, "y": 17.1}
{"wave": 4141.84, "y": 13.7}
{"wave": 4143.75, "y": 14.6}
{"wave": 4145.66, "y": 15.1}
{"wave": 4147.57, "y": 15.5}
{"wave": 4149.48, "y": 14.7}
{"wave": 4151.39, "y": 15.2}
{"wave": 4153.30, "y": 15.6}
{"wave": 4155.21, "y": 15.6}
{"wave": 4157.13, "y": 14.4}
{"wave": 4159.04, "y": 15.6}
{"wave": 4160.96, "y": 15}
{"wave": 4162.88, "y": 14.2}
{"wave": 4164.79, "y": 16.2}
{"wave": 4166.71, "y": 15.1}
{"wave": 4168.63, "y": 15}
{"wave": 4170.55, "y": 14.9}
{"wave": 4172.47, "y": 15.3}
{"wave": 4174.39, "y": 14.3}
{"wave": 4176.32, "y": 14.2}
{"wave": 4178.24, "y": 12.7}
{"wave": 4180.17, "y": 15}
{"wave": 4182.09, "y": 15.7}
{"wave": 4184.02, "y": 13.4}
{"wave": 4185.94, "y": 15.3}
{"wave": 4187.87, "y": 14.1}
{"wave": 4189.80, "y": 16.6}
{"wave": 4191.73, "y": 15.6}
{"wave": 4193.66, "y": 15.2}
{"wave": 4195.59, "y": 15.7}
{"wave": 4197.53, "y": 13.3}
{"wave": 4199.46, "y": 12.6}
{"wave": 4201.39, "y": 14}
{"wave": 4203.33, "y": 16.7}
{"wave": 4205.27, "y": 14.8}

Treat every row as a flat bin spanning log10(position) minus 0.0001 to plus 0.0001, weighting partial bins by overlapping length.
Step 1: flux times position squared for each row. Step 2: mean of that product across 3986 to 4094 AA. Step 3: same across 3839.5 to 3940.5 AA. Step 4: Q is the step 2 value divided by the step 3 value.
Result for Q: 1.25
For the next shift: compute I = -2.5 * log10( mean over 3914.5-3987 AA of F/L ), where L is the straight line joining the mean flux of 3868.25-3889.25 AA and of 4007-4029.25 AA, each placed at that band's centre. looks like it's 0.17 mag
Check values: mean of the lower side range 13.7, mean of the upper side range 15.5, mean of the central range 12.5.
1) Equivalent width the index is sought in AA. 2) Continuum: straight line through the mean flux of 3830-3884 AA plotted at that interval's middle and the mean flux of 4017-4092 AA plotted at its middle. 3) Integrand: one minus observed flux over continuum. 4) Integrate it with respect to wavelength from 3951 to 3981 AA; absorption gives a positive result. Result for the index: 3.54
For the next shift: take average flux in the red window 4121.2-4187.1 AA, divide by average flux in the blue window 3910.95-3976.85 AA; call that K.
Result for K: 1.2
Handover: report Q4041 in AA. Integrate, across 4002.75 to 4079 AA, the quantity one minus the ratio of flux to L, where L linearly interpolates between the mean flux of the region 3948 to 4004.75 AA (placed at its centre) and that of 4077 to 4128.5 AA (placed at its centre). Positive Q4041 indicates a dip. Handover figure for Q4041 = -4.4 AA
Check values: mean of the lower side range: 13.6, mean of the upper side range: 14.9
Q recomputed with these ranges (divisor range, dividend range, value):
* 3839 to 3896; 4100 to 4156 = 1.28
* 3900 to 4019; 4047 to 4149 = 1.19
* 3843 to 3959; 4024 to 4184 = 1.24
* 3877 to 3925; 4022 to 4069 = 1.24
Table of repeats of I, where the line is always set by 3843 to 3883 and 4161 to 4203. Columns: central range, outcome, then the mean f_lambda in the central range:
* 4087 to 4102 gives -0.06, 15.3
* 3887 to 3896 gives 0.06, 13.2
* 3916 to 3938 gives 0.24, 11.3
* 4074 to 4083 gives -0.05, 15.2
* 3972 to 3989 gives 0.15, 12.4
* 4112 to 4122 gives 0.03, 14.1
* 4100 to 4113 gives -0.04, 15.1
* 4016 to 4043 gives -0.08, 15.4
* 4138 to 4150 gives -0.04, 15.1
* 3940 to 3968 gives 0.05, 13.5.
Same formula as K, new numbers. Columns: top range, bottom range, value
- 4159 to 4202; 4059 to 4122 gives 0.98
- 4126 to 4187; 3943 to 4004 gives 1.09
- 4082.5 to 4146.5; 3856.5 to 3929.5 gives 1.09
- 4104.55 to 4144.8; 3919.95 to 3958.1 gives 1.13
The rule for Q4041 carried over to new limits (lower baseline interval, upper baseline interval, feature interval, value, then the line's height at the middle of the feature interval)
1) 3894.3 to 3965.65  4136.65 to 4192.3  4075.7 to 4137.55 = -1.5 AA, 14.5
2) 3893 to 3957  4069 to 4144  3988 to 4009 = -2.3 AA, 13.8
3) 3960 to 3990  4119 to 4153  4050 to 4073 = -2.5 AA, 13.7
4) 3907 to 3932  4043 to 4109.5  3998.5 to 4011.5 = -1.0 AA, 14.1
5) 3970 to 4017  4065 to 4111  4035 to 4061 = -0.9 AA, 14.7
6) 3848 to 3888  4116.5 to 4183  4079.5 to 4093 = -0.5 AA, 14.6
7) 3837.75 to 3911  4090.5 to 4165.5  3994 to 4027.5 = -3.3 AA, 14.2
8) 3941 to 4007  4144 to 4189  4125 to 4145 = -0.2 AA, 14.7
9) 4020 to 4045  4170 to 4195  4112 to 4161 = 0.3 AA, 14.9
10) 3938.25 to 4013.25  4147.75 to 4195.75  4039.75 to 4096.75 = -3.4 AA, 14.4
